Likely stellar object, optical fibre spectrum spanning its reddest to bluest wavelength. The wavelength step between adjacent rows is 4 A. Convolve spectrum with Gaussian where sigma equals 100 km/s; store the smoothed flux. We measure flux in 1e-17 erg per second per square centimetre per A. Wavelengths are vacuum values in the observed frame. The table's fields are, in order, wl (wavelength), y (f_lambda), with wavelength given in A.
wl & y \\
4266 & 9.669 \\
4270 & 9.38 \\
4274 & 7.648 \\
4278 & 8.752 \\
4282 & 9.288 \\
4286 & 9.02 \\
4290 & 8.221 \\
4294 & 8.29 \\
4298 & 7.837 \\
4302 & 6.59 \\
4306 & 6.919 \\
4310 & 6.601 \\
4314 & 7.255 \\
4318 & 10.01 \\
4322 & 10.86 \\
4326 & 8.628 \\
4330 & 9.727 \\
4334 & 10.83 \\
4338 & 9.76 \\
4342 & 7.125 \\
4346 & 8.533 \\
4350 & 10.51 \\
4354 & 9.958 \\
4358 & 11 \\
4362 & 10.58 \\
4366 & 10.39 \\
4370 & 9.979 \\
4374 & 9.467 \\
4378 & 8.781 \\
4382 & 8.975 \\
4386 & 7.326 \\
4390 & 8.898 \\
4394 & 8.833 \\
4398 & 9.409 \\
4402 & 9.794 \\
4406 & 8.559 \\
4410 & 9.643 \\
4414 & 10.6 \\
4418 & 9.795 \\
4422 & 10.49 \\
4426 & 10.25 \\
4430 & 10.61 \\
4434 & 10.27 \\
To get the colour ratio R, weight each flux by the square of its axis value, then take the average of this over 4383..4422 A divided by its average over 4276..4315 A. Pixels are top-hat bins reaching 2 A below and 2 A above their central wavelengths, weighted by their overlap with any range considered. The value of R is 1.23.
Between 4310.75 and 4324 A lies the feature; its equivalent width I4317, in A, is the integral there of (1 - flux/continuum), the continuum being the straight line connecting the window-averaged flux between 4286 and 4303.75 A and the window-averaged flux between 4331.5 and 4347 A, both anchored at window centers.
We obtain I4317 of -0.9 A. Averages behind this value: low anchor 7.9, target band 9.11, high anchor 9.12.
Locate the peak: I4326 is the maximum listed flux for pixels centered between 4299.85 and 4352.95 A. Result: 10.86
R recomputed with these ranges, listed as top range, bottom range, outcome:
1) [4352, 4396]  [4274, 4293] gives 1.14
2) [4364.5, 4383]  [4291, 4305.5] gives 1.31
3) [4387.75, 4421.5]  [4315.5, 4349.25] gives 1.04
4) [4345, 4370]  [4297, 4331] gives 1.26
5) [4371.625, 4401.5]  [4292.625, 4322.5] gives 1.16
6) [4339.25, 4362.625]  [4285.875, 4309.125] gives 1.28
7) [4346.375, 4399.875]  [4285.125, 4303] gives 1.23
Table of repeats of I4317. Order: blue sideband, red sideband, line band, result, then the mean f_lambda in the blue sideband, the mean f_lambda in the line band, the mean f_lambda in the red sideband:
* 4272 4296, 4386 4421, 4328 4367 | -3.7 A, 8.54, 9.83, 9.35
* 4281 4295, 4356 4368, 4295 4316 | 4.7 A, 8.69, 7.1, 10.7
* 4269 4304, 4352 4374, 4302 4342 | 2.2 A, 8.31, 8.74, 10.3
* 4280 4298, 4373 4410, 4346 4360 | -2.2 A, 8.61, 10.2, 8.92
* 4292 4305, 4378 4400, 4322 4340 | -4.3 A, 7.52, 9.86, 8.7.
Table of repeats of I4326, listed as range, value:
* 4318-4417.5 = 11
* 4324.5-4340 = 10.83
